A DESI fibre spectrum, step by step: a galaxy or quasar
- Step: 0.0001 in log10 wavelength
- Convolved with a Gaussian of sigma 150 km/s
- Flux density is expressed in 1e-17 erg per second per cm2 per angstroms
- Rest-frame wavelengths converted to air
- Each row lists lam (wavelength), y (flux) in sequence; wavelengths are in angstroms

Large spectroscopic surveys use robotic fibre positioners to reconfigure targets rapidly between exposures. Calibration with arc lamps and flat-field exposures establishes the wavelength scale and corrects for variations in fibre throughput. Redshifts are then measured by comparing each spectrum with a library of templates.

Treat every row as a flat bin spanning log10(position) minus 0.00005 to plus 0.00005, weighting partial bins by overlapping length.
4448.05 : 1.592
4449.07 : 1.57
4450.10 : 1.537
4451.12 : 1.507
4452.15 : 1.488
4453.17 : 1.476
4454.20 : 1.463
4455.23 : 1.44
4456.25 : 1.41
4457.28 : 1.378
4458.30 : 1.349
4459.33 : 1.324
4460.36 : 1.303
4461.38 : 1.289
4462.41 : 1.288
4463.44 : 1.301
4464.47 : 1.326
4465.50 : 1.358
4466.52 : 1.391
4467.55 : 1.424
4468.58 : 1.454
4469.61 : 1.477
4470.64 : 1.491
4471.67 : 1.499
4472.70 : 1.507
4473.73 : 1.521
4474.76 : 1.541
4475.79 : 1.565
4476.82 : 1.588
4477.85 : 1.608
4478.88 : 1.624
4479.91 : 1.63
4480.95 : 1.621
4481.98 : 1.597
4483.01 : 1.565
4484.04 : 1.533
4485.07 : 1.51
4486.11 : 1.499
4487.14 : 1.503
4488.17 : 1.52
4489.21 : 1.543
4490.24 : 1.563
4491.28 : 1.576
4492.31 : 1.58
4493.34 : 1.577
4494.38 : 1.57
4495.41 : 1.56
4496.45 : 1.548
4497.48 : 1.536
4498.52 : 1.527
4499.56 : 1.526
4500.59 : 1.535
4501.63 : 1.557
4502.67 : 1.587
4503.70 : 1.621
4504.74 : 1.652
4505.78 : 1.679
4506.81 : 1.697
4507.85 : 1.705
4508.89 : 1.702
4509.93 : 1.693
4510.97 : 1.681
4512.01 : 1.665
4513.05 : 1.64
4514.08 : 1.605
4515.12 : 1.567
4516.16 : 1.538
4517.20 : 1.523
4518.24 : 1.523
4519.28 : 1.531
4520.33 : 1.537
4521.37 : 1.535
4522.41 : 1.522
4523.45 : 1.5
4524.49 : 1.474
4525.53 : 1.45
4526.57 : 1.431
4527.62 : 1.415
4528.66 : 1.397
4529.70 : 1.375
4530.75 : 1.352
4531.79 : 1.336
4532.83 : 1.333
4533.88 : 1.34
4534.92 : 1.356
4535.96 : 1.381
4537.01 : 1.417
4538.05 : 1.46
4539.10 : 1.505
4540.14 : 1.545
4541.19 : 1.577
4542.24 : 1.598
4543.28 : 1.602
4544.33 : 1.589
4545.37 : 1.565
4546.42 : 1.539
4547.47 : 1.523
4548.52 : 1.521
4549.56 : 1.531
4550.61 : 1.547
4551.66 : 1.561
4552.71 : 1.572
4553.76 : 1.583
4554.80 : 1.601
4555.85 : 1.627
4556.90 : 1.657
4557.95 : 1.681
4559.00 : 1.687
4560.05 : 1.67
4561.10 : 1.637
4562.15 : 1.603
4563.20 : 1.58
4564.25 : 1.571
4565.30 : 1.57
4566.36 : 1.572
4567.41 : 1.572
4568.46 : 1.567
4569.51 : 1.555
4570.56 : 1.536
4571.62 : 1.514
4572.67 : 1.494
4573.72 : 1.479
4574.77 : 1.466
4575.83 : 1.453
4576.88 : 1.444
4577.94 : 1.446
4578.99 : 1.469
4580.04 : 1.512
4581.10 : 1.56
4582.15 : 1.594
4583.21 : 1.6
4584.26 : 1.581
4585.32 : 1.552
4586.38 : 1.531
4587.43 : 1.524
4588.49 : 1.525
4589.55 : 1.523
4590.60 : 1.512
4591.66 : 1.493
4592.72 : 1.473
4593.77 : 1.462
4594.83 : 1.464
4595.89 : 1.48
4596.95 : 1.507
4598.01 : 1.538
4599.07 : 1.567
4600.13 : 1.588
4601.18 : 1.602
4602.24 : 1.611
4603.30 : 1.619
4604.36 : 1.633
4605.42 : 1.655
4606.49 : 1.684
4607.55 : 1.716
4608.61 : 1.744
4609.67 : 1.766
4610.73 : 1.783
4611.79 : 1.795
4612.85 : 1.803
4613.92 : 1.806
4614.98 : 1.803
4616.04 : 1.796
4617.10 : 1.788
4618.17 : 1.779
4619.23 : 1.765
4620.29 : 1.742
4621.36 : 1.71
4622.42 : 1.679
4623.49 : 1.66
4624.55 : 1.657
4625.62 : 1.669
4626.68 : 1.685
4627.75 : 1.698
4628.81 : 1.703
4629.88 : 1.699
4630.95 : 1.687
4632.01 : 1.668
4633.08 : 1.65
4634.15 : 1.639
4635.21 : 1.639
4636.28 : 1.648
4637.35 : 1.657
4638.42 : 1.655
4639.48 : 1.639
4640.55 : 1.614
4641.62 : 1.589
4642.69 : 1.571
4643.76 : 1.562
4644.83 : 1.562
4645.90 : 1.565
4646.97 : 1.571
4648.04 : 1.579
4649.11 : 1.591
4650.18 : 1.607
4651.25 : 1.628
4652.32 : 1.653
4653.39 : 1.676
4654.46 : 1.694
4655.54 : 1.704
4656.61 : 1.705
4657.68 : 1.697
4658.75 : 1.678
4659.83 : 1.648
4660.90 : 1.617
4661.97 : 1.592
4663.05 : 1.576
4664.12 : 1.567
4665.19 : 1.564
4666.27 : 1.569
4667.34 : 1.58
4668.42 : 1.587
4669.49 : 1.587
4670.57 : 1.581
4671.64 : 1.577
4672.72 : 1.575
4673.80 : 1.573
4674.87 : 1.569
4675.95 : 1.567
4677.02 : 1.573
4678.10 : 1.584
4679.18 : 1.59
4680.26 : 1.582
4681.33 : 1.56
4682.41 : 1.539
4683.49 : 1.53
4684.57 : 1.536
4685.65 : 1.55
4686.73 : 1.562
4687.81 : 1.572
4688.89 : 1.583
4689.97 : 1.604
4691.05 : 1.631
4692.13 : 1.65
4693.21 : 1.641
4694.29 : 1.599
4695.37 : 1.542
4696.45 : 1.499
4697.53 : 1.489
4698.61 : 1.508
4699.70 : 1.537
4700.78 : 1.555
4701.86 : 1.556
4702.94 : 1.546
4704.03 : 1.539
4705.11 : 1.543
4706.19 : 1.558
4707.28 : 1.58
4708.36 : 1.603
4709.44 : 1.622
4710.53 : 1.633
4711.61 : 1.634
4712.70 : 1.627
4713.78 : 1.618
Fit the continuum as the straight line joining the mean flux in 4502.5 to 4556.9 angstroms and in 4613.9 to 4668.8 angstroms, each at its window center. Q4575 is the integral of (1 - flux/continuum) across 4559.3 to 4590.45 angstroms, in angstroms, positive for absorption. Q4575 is 0.8 angstroms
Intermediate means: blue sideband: 1.54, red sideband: 1.65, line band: 1.54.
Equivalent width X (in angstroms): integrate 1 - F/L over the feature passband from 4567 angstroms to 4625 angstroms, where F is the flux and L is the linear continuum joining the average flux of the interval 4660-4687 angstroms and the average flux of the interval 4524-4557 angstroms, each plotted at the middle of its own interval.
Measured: -2.97 angstroms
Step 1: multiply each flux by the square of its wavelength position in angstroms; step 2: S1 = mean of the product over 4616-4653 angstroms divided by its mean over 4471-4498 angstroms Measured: 1.1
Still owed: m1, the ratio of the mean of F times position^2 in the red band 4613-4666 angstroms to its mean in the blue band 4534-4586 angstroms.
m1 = 1.11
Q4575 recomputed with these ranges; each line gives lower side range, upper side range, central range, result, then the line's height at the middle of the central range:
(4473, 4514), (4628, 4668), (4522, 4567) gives 2.3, 1.6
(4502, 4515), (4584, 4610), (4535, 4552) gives 1.0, 1.62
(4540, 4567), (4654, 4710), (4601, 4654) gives -3.0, 1.59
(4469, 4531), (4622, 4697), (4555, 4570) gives -0.3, 1.58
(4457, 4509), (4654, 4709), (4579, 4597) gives 0.4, 1.55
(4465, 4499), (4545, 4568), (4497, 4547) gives 1.1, 1.56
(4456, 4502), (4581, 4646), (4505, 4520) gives -0.9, 1.53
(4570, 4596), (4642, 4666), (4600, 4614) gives -1.4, 1.55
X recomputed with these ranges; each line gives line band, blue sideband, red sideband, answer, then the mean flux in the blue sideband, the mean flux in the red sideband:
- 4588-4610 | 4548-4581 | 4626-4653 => 0.2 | 1.56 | 1.63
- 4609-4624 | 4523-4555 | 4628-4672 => -1.7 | 1.48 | 1.62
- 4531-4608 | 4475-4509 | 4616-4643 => 4.5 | 1.58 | 1.68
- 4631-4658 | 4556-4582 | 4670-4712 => -1.1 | 1.56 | 1.57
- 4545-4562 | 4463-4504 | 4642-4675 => -0.4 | 1.53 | 1.61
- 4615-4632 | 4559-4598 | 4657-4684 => -1.7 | 1.53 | 1.59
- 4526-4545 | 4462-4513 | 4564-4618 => 1.5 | 1.55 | 1.59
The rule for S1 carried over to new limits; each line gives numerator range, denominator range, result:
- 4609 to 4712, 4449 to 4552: 1.15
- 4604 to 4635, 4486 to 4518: 1.14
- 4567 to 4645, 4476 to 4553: 1.09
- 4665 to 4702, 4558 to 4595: 1.07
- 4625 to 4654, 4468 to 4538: 1.13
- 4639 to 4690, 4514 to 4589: 1.10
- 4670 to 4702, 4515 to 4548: 1.13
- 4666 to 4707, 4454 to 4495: 1.16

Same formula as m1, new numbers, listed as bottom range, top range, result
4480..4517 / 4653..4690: 1.08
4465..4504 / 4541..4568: 1.07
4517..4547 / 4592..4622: 1.17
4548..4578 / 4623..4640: 1.10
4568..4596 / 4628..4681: 1.10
